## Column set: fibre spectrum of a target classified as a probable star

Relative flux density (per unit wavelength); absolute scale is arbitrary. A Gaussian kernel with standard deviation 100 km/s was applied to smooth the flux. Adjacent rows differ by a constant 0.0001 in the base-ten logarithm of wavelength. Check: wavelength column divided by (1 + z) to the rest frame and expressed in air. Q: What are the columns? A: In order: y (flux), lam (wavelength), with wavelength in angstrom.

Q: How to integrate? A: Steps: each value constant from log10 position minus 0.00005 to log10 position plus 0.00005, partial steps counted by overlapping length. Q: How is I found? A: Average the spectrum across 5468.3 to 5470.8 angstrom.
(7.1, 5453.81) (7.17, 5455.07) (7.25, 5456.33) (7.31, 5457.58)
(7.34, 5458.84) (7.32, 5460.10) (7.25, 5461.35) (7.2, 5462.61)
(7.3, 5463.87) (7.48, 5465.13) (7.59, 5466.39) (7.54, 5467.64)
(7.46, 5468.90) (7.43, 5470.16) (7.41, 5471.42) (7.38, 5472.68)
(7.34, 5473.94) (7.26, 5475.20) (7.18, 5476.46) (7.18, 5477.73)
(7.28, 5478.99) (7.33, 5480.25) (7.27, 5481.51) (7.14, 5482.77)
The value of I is 7.44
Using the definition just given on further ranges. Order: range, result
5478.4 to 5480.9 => 7.32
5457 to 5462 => 7.3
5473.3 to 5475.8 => 7.3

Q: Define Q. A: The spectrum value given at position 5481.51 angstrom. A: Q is 7.27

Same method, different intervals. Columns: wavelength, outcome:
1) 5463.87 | 7.3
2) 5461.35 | 7.25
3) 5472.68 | 7.38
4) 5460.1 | 7.32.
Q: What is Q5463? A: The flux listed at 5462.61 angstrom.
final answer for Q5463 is 7.2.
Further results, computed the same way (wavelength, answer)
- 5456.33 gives 7.25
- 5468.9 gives 7.46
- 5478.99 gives 7.28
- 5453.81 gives 7.1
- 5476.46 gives 7.18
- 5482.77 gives 7.14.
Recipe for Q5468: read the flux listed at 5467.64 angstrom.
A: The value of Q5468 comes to 7.54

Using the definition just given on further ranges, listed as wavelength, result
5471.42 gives 7.41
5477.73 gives 7.18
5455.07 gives 7.17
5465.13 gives 7.48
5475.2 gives 7.26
